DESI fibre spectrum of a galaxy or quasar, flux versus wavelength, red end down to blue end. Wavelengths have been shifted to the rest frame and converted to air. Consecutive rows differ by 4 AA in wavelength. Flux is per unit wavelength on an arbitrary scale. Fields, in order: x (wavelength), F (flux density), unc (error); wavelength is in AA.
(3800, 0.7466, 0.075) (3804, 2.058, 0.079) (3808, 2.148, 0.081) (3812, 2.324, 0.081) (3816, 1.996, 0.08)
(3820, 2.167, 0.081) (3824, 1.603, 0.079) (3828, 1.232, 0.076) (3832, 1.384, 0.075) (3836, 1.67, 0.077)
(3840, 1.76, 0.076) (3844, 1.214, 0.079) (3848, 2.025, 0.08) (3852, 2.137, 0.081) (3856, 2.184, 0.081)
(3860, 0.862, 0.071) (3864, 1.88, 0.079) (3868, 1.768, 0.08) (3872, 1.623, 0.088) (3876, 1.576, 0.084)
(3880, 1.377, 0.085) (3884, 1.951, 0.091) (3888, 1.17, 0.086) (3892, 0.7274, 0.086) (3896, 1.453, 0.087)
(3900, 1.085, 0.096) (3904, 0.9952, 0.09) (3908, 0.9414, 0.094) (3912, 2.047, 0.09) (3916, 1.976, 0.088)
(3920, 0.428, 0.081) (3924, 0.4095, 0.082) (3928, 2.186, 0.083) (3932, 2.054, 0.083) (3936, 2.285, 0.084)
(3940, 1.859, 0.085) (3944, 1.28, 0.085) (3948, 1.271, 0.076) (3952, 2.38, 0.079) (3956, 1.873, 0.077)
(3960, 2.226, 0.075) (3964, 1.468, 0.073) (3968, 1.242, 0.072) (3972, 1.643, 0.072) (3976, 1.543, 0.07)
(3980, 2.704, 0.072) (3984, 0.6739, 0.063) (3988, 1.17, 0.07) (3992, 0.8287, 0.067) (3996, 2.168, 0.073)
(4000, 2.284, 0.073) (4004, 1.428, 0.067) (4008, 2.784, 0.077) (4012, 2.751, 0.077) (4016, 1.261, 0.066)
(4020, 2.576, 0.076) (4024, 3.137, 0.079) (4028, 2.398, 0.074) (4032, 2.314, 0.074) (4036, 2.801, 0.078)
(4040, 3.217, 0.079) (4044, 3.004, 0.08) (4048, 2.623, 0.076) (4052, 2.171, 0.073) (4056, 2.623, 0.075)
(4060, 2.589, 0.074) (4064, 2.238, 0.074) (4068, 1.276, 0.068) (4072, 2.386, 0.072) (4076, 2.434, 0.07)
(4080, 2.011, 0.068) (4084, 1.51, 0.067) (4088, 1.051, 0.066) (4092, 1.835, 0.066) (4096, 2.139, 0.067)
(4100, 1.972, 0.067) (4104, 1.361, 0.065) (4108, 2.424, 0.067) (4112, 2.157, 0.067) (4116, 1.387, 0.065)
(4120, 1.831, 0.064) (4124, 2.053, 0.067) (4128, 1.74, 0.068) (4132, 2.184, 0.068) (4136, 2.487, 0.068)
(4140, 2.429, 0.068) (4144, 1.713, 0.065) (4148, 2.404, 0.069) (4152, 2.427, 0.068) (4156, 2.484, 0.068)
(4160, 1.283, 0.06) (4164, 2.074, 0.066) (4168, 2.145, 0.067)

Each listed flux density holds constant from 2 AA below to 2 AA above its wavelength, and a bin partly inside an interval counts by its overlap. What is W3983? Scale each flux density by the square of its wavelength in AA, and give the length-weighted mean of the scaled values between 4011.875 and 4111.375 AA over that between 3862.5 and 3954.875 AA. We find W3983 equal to 1.59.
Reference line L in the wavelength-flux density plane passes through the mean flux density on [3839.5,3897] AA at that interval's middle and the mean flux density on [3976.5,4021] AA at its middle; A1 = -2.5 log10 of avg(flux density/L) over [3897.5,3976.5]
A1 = 0.11 mag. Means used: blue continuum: 1.58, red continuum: 1.85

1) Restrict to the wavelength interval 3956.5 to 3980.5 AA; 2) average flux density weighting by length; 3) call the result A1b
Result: 1.75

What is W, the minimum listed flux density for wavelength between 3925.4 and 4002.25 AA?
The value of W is 0.6739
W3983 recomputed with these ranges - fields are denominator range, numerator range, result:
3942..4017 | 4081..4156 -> 1.21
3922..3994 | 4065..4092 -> 1.18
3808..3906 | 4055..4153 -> 1.43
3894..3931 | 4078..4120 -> 1.51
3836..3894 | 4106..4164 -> 1.49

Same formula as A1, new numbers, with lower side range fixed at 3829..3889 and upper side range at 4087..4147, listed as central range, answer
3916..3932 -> 0.34 mag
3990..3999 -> 0.14 mag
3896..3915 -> 0.27 mag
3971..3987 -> 0.11 mag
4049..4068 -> -0.22 mag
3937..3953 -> 0.03 mag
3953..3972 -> 0.02 mag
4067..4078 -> -0.12 mag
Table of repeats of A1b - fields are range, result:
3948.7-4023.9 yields 1.86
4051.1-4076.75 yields 2.24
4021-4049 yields 2.78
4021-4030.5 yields 2.72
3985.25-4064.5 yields 2.3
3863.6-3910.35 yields 1.37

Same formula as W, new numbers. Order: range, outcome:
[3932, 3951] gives 1.271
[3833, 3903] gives 0.7274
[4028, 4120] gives 1.051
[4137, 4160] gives 1.283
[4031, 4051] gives 2.314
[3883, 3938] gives 0.4095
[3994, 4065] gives 1.261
